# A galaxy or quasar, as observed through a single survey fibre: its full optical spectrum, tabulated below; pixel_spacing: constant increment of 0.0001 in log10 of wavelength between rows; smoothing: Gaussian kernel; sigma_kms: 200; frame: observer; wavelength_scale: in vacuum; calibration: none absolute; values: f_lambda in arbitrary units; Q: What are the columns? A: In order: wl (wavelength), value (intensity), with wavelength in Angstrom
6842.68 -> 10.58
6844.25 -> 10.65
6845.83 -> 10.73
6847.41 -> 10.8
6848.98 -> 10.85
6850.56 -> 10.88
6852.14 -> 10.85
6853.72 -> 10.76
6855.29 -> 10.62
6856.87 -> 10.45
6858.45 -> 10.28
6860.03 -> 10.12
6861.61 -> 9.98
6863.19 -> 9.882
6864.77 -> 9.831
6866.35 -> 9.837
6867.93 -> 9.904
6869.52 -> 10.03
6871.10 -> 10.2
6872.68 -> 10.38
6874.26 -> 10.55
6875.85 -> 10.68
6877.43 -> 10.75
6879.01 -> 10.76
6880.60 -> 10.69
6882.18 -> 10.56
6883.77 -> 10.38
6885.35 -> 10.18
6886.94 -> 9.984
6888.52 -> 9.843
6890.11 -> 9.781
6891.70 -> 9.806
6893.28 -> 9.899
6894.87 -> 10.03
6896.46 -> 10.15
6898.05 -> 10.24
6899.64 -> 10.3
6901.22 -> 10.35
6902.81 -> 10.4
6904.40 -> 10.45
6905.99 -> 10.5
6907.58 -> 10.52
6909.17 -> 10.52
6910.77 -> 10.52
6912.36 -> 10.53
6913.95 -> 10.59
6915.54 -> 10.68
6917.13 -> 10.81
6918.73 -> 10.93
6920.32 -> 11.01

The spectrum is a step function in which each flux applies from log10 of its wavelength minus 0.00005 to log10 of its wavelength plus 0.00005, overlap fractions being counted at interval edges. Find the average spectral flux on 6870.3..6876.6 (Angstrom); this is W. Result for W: 10.5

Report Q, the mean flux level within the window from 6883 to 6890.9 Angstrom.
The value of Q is 10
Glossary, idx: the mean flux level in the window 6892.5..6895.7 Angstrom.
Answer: 9.95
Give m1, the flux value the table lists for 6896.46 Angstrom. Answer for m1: 10.15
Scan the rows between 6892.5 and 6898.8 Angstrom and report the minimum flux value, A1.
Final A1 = 9.899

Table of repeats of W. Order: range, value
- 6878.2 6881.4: 10.7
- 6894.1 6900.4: 10.2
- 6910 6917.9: 10.6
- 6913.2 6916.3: 10.6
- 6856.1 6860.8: 10.3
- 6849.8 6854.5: 10.8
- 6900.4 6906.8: 10.4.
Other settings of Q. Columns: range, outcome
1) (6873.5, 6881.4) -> 10.7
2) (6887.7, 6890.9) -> 9.82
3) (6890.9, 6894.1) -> 9.86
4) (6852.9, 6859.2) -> 10.5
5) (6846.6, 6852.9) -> 10.8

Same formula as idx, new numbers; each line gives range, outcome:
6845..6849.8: 10.8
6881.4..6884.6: 10.5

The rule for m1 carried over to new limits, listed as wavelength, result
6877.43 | 10.75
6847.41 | 10.8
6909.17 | 10.52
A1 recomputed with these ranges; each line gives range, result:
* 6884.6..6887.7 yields 9.984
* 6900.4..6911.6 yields 10.35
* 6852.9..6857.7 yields 10.45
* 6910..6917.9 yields 10.52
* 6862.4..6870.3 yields 9.831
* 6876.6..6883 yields 10.56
